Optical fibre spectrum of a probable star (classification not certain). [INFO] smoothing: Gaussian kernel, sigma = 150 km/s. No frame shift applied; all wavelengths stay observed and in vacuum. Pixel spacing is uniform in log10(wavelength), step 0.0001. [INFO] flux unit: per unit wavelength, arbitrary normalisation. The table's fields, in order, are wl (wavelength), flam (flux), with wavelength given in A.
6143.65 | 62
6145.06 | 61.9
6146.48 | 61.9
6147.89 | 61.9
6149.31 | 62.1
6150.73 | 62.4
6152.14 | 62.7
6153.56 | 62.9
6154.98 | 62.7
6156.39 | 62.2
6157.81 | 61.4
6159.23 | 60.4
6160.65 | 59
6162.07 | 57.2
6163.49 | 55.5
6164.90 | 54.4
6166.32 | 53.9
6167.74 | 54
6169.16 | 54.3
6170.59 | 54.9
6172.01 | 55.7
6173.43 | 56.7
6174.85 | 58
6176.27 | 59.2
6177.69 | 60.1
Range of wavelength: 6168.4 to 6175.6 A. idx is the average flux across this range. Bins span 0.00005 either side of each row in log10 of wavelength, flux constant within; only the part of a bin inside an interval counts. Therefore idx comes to 55.9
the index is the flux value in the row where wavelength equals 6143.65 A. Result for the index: 62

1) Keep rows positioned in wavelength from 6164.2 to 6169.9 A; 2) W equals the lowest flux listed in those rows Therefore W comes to 53.9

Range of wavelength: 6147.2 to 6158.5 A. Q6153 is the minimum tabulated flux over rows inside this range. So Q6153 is 61.4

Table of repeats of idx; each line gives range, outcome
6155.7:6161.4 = 60.6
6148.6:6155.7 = 62.6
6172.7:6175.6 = 57.5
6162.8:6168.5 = 54.5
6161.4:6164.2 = 56.5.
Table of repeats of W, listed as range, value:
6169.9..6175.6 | 54.9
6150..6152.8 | 62.4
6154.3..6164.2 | 55.5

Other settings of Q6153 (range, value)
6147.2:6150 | 61.9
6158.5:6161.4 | 59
